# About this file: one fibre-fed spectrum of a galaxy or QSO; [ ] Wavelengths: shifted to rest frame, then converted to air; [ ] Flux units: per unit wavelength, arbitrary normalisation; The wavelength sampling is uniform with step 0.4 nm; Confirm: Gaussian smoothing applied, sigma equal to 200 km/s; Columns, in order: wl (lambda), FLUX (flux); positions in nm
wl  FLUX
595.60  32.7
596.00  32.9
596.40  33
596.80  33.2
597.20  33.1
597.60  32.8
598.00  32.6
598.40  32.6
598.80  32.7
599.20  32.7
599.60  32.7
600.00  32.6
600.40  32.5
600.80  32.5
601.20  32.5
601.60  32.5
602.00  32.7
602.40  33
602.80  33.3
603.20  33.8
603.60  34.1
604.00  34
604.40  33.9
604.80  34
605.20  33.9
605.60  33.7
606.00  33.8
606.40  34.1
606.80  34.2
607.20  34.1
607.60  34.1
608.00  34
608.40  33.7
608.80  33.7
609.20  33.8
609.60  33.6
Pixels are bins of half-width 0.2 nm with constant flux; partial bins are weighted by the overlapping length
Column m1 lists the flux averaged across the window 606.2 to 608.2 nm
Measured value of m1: 34.1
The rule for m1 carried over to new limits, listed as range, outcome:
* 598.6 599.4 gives 32.7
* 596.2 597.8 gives 33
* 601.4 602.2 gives 32.6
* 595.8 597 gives 33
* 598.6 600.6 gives 32.6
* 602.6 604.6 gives 33.8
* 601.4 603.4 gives 33.1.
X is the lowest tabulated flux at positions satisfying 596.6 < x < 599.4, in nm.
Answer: 32.6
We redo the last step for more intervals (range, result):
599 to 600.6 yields 32.5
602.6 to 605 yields 33.3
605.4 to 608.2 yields 33.7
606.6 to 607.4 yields 34.1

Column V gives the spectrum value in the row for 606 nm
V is 33.8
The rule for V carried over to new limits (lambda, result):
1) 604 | 34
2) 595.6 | 32.7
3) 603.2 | 33.8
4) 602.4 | 33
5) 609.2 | 33.8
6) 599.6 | 32.7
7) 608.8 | 33.7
